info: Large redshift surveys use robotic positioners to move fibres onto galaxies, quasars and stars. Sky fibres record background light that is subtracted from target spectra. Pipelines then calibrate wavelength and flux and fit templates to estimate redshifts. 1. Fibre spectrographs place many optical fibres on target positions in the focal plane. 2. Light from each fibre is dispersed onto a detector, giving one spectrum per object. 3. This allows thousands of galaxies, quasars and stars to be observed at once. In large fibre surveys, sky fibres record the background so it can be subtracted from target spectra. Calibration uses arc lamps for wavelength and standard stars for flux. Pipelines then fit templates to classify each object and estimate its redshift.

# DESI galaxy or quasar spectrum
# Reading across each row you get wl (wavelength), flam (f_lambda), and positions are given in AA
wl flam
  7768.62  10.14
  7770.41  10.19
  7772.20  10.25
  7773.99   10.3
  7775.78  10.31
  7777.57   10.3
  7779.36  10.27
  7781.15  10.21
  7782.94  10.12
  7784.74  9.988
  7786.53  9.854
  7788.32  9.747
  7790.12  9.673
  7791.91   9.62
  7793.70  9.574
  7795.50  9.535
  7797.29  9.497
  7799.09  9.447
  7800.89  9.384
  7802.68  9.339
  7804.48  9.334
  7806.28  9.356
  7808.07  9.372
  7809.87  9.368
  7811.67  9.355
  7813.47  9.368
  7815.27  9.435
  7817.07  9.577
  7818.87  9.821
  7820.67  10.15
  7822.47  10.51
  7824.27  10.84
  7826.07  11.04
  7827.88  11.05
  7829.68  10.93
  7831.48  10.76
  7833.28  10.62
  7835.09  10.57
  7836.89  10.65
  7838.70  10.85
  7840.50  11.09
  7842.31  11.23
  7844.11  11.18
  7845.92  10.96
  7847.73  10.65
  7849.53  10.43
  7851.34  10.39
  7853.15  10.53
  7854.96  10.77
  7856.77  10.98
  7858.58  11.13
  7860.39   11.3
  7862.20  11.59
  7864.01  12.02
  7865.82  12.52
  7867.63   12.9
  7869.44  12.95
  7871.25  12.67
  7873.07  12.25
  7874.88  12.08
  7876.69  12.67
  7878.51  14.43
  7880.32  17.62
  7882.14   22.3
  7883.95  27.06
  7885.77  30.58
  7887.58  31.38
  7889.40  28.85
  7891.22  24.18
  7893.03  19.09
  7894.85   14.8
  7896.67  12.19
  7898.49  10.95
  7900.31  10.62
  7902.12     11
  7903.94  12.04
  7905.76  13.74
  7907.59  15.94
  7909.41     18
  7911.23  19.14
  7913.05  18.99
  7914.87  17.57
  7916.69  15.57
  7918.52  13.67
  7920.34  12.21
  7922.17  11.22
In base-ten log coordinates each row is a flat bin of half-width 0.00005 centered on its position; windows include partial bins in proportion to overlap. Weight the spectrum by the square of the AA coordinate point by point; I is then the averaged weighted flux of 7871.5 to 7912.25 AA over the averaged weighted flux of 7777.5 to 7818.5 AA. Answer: 1.88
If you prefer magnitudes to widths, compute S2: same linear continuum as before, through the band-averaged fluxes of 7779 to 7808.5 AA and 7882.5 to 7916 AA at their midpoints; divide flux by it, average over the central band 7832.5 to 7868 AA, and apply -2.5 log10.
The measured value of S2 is 0.29 mag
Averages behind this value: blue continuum 9.66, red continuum 18.7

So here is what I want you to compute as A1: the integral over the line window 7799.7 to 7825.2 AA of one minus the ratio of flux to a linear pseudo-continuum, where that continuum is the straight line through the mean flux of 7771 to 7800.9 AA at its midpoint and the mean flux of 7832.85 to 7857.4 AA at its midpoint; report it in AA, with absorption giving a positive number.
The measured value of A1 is 1.58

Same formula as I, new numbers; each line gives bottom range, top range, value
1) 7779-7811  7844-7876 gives 1.22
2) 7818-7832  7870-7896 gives 1.89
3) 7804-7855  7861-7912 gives 1.63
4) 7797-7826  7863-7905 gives 1.77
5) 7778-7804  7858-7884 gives 1.47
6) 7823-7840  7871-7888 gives 1.80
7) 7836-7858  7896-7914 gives 1.34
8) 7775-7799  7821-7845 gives 1.11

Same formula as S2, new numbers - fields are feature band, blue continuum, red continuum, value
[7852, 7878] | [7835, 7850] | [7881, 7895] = 0.44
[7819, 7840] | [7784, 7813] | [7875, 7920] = 0.13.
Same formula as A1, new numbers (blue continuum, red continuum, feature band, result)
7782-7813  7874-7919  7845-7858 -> 3.1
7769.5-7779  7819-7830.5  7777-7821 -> 3.4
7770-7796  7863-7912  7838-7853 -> 3.4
